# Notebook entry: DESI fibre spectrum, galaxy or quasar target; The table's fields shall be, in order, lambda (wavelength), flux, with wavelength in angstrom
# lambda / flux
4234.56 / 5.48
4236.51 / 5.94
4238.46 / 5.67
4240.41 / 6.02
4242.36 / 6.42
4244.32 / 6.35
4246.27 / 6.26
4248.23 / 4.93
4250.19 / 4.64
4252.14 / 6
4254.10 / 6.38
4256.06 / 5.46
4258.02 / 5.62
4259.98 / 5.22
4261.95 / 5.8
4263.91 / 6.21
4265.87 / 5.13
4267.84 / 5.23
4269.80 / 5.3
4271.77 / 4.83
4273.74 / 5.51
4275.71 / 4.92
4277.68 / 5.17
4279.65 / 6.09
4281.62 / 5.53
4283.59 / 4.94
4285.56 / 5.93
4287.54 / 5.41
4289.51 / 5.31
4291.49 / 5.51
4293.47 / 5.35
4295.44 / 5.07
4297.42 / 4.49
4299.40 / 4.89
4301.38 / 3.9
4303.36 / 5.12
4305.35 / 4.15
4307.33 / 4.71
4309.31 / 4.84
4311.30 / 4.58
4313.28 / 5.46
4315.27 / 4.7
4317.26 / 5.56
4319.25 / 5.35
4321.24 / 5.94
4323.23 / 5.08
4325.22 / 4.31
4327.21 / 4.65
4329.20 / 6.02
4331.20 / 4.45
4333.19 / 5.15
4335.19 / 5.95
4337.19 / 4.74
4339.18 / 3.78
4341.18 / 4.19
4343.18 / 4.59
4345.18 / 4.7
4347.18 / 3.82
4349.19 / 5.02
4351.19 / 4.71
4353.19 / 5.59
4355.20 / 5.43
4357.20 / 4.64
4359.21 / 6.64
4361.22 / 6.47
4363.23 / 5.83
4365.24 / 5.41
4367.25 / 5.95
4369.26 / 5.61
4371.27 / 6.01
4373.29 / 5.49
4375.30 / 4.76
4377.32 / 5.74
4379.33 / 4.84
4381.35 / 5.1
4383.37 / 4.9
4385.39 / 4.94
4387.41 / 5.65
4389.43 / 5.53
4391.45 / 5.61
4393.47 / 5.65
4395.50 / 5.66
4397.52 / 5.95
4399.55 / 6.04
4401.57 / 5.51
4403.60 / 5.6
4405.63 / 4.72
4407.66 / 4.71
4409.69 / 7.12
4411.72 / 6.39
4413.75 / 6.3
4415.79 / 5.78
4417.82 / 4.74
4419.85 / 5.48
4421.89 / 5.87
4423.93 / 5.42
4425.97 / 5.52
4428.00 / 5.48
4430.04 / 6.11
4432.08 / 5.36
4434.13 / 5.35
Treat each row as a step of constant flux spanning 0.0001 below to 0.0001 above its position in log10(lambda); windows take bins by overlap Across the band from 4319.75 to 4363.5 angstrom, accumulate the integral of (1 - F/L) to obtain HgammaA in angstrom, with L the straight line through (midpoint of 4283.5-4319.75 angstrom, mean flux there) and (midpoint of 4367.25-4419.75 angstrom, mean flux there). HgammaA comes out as 1.46 angstrom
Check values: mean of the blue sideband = 5.01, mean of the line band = 5.07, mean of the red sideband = 5.54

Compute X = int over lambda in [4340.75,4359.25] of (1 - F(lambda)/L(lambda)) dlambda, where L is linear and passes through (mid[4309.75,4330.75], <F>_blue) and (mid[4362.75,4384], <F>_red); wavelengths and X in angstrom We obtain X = 1.5 angstrom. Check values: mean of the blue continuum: 5.14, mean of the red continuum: 5.42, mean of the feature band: 4.87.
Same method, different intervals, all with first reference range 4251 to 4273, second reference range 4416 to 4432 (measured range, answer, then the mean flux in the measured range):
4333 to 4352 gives 3.07 angstrom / 4.64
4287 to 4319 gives 3.48 angstrom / 4.94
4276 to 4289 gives 0.18 angstrom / 5.47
